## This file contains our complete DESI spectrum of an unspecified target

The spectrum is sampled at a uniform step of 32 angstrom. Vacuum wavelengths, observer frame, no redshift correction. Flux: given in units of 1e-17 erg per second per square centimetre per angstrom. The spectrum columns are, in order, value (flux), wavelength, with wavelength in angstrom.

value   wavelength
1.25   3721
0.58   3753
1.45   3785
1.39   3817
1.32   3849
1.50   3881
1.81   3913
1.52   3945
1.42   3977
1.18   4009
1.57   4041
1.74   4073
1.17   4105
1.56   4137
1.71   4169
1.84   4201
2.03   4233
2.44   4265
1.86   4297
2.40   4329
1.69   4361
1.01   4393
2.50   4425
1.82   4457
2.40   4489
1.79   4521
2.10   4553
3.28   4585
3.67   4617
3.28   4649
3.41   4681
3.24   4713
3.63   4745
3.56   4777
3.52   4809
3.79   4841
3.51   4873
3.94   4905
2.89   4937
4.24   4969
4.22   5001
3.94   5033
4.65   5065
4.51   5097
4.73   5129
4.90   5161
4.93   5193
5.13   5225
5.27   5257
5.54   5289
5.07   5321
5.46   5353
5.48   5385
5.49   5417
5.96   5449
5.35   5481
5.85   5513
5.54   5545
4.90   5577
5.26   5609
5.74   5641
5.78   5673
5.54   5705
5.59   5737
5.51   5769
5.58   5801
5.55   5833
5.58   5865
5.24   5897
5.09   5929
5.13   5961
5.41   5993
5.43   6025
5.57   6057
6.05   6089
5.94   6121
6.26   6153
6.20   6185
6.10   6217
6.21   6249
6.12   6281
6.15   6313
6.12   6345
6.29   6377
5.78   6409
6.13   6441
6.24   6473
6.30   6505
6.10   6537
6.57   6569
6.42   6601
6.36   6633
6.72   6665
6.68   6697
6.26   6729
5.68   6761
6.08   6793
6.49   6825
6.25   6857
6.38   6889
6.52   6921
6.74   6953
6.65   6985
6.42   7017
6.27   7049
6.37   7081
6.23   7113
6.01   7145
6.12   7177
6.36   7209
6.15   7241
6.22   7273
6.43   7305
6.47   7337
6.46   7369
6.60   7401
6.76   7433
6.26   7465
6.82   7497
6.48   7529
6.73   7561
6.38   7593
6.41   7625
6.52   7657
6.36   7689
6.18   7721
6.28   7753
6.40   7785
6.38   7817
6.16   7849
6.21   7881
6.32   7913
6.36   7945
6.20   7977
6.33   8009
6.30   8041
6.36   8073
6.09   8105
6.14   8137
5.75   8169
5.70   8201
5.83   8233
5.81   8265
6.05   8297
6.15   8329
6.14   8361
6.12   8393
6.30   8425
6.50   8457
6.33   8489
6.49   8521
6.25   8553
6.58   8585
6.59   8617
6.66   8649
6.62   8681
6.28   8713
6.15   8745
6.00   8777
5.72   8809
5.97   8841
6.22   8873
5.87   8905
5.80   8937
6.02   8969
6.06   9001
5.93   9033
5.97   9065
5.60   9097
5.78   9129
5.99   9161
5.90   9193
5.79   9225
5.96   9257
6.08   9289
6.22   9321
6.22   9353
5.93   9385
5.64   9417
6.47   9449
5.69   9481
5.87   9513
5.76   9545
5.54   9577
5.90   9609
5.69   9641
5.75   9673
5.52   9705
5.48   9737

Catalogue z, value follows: 0.147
